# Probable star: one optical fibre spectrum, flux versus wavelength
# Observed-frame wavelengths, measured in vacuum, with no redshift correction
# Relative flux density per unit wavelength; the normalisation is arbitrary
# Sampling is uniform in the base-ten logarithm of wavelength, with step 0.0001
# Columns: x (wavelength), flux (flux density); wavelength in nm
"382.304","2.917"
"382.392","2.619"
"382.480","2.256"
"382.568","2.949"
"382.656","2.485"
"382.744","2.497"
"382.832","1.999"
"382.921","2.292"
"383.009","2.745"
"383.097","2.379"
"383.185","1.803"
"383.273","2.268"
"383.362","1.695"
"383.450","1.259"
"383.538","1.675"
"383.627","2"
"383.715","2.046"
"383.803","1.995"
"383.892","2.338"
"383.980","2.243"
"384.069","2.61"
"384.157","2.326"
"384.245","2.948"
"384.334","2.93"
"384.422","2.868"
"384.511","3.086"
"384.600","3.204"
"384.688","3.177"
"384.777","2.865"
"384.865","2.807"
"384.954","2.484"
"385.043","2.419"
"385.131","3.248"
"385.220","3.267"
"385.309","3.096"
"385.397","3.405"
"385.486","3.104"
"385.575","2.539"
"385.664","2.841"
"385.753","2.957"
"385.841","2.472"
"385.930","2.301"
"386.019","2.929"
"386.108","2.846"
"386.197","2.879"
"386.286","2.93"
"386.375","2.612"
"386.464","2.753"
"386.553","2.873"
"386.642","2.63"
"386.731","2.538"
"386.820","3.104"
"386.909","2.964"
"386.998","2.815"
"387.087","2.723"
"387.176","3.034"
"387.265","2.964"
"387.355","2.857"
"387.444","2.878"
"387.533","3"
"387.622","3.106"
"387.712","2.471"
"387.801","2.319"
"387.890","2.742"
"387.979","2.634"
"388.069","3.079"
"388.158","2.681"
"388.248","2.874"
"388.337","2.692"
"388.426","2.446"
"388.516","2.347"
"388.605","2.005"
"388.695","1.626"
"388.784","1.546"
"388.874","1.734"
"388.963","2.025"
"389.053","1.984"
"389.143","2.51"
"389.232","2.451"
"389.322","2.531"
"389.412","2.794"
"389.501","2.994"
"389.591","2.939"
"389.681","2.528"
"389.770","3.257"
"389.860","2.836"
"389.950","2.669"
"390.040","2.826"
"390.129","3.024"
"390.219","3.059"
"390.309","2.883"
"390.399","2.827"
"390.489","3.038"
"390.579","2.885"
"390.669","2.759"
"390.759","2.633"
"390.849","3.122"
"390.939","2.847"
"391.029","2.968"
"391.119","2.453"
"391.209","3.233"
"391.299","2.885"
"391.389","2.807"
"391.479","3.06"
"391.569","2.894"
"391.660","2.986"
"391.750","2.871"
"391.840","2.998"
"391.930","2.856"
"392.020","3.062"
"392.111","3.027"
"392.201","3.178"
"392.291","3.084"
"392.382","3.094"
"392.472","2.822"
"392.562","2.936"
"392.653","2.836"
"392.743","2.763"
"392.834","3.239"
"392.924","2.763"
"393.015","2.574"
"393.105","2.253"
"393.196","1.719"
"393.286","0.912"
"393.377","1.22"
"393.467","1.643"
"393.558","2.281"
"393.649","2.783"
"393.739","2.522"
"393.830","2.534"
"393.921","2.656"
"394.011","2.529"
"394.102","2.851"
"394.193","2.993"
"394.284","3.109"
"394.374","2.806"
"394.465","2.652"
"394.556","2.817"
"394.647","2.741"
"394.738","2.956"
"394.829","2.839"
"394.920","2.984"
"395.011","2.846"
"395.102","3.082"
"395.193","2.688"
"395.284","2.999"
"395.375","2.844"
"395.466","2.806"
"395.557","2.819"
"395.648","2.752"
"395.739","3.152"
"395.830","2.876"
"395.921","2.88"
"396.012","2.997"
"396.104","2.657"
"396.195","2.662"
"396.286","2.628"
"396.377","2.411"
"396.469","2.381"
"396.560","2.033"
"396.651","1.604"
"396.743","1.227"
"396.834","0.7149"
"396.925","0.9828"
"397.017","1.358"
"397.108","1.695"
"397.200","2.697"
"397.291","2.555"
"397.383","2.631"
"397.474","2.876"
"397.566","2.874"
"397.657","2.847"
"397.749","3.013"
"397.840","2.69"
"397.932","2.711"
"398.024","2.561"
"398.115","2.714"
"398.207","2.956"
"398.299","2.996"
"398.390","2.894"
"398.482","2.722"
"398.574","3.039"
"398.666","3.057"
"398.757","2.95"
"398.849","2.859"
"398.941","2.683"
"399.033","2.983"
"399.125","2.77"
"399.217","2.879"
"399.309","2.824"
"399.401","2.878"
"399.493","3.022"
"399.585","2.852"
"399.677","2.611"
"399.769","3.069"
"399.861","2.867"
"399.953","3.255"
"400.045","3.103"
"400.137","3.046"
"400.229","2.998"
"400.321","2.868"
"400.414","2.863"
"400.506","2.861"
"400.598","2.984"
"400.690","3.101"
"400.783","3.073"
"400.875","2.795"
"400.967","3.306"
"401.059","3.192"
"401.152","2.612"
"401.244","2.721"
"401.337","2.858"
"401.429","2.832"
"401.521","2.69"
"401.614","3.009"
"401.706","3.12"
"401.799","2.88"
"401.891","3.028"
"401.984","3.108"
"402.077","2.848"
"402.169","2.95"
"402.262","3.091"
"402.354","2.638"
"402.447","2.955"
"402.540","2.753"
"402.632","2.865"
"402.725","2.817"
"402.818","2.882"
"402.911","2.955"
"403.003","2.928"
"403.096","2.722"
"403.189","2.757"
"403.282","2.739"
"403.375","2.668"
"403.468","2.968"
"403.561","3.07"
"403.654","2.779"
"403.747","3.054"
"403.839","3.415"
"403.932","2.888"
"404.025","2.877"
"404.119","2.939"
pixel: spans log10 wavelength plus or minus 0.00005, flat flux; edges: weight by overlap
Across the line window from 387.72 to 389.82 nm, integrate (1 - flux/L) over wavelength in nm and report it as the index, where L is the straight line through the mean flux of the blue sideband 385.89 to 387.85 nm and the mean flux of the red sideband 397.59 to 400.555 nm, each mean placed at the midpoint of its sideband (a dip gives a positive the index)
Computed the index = 0.26 nm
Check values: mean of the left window 2.8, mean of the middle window 2.47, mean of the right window 2.89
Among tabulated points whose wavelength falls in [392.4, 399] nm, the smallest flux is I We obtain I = 0.7149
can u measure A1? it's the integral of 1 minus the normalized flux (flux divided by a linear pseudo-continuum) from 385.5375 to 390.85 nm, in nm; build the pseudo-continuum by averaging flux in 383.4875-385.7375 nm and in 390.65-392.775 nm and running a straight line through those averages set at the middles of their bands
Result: 0.242 nm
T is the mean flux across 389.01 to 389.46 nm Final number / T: 2.46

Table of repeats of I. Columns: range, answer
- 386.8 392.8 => 1.546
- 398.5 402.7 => 2.611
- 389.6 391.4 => 2.453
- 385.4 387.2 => 2.301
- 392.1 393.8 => 0.912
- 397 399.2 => 1.358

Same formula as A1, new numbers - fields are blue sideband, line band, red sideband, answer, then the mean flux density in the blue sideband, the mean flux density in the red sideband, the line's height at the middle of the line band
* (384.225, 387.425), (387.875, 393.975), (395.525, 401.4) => 0.35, 2.87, 2.7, 2.8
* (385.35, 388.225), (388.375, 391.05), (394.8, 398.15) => 0.12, 2.81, 2.51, 2.72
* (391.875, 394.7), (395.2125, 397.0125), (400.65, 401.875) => 0.24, 2.62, 2.94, 2.74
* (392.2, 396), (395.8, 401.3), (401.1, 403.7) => 0.20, 2.68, 2.87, 2.78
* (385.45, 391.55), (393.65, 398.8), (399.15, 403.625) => 0.38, 2.72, 2.91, 2.83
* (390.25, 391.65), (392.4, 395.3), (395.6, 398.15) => 0.04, 2.89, 2.4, 2.65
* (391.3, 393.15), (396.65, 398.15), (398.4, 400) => 0.34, 2.9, 2.9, 2.9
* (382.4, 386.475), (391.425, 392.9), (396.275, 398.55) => -0.32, 2.58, 2.35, 2.45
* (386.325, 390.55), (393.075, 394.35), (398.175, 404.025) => 0.22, 2.67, 2.92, 2.77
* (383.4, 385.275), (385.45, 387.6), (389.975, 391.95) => -0.11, 2.56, 2.9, 2.68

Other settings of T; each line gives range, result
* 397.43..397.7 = 2.87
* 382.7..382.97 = 2.27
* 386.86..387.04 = 2.9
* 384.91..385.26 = 2.85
